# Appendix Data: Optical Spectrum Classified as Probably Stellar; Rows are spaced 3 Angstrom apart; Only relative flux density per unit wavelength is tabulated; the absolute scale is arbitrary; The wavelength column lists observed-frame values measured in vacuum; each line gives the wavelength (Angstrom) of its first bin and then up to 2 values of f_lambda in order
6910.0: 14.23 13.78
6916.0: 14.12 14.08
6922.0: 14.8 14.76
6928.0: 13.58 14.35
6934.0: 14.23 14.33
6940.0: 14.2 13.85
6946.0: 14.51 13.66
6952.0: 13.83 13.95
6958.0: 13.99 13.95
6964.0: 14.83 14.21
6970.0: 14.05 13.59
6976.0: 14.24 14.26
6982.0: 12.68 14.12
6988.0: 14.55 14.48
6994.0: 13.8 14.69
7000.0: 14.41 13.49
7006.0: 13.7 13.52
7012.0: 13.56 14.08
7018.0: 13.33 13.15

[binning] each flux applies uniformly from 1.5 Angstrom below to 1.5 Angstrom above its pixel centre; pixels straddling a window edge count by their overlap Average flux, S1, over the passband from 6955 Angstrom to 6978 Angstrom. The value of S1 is 14.1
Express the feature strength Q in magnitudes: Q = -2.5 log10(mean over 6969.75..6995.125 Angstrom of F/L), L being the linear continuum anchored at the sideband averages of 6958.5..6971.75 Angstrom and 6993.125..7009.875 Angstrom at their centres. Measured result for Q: 0.01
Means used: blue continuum 14.2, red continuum 14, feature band 14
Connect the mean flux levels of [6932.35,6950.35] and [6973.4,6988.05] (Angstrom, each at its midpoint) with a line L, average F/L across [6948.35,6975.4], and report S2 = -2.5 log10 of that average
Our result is 0.00 mag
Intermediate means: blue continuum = 14.1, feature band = 14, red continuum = 13.9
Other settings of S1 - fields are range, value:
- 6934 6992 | 14.1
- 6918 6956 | 14.2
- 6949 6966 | 14.1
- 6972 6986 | 13.8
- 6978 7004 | 14.1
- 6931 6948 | 14.2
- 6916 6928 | 14.4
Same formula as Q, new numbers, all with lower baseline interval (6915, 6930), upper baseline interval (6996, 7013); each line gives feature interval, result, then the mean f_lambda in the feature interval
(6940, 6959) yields 0.01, 14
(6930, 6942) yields 0.00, 14.3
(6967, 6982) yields 0.01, 13.9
